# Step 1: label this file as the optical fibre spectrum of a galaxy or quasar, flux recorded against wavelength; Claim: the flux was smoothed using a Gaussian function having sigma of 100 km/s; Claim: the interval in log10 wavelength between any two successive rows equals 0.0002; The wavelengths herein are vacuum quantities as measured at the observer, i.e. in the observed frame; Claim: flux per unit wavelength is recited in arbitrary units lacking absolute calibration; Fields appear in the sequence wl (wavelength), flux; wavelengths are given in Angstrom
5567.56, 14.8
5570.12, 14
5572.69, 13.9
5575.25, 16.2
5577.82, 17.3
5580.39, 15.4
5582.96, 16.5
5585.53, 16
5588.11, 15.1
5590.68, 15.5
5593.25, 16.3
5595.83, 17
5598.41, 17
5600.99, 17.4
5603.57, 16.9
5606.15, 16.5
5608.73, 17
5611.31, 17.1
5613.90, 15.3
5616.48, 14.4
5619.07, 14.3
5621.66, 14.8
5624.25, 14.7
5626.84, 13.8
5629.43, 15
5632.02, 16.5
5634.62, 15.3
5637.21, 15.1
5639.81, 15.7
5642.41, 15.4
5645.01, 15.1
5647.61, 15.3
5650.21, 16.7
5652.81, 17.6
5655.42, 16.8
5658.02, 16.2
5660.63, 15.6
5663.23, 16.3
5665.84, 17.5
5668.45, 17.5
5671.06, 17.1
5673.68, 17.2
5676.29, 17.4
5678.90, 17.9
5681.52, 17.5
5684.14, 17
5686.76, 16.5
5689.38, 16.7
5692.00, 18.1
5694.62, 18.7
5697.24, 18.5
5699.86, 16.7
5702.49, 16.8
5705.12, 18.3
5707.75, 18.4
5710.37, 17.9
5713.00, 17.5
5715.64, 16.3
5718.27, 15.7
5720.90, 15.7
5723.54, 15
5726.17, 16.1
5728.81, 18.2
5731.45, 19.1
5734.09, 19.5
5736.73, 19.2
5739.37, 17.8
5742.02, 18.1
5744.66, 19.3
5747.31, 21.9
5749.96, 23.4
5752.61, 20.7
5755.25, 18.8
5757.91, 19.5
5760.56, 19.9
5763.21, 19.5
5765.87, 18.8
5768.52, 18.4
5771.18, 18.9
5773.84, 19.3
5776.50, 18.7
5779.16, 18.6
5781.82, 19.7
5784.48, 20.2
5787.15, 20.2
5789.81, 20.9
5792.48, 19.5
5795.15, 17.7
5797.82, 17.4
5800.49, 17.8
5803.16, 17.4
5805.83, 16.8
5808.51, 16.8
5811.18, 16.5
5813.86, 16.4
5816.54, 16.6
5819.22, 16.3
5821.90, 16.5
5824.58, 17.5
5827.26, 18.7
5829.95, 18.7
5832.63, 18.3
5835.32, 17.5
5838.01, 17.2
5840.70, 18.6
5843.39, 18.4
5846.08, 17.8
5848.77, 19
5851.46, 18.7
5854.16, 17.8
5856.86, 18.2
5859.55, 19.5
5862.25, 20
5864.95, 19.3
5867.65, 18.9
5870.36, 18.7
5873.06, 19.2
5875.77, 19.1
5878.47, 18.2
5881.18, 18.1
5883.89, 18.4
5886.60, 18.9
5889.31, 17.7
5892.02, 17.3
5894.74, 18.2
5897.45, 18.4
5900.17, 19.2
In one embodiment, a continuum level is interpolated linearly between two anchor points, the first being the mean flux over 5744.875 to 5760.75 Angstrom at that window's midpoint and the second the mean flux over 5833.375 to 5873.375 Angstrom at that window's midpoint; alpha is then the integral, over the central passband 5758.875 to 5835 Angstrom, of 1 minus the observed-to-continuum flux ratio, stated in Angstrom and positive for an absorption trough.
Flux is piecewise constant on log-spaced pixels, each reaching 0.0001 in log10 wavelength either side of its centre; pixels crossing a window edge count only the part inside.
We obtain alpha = 5.7 Angstrom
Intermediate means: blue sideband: 20.7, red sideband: 18.6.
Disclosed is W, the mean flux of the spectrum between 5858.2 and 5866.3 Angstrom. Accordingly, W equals 19.6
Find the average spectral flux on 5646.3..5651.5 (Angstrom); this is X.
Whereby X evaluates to 16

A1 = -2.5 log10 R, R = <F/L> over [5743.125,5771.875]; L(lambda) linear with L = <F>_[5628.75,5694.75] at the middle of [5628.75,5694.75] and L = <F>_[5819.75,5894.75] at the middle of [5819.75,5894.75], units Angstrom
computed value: -0.14 mag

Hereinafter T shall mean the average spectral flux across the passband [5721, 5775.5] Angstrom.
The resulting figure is 19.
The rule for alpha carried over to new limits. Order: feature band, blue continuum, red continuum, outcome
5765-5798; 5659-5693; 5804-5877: -2.7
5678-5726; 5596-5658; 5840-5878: -1.0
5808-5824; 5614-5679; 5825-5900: 1.2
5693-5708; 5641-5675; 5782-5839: -0.9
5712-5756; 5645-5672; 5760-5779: -0.3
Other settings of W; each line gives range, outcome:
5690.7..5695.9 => 18.4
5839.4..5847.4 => 18.3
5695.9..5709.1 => 17.8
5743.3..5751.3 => 21.5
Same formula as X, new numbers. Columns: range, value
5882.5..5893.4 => 18.1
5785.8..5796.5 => 19.6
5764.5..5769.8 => 18.6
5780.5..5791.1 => 20.3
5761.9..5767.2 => 19.1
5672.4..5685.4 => 17.4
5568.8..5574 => 14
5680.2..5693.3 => 17.1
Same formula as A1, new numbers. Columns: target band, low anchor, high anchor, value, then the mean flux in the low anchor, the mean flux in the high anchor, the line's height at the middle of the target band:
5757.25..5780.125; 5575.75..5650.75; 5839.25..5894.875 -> -0.09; 15.8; 18.6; 17.5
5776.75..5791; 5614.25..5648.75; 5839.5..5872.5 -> -0.13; 15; 18.8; 17.6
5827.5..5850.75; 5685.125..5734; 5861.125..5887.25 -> 0.02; 17.3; 18.9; 18.5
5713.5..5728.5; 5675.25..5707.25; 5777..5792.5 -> 0.14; 17.5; 19.8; 18.3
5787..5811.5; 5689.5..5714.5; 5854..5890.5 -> 0.02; 17.8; 18.7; 18.3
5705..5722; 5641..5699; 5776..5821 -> 0.02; 16.9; 18.1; 17.3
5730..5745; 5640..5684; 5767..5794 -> -0.02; 16.7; 19.4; 18.4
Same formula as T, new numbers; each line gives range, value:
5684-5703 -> 17.4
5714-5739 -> 17.2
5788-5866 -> 18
